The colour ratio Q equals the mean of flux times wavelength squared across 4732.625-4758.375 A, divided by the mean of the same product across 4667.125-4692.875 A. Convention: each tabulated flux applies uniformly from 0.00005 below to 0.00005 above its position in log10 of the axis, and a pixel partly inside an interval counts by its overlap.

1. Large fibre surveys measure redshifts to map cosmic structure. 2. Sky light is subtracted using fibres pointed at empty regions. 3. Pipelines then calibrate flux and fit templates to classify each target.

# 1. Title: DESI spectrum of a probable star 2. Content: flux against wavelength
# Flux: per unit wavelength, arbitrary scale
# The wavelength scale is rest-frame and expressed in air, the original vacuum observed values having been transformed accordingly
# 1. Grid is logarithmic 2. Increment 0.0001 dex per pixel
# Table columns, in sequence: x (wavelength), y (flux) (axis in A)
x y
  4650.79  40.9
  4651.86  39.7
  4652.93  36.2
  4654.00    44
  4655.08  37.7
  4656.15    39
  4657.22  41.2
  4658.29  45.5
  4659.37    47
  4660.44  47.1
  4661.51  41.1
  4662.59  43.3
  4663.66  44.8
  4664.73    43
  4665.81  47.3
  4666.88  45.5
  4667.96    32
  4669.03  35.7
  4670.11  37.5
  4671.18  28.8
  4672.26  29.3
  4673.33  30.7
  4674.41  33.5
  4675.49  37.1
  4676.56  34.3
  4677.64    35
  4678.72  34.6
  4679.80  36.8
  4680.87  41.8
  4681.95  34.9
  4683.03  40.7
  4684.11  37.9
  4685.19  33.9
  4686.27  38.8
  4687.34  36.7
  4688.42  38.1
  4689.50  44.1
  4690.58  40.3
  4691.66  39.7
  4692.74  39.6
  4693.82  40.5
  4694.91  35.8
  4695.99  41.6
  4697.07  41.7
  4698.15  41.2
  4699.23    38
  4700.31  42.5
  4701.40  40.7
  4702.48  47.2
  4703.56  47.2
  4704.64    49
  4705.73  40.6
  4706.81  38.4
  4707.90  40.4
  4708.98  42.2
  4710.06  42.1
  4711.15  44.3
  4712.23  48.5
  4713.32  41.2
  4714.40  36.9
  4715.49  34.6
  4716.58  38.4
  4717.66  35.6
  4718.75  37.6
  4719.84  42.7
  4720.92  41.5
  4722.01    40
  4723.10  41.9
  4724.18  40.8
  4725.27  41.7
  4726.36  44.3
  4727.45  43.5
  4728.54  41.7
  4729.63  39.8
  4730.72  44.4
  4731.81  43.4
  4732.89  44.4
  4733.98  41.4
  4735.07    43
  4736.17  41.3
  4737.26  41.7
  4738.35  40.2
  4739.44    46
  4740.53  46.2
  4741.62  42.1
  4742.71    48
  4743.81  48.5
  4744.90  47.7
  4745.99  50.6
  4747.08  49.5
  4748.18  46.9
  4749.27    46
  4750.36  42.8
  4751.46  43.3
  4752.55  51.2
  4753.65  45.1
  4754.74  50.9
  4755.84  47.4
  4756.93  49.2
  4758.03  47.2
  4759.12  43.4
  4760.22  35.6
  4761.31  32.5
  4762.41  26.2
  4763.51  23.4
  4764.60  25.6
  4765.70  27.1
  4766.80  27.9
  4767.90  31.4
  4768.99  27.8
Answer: 1.3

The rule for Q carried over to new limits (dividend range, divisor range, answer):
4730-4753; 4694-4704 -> 1.10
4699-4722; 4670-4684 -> 1.20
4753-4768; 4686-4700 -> 0.95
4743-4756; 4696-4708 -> 1.14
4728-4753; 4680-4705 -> 1.13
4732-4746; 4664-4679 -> 1.27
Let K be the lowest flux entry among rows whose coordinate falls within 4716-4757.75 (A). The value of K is 35.6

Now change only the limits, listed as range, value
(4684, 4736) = 33.9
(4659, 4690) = 28.8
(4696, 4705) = 38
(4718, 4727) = 37.6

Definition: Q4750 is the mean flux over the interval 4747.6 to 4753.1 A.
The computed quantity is 46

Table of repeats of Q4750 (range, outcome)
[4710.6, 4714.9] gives 42.8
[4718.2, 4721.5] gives 40.6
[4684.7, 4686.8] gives 36.4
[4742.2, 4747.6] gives 48.9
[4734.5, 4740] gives 42.4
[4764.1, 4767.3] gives 26.8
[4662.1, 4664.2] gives 44.2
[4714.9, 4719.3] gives 36.5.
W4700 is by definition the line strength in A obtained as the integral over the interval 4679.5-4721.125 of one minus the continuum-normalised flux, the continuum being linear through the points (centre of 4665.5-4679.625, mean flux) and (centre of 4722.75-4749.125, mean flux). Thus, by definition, -1.3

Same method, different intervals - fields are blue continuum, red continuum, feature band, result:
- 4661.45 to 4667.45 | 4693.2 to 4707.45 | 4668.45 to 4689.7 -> 3.63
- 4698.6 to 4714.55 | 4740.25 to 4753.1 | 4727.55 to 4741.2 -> 0.85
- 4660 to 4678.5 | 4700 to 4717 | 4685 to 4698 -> 0.28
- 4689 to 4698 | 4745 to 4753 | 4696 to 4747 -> 1.45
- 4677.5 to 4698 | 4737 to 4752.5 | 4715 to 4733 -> 1.01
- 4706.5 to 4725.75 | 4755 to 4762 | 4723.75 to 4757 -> -2.54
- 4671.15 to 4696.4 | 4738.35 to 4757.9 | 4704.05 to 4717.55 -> -0.03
